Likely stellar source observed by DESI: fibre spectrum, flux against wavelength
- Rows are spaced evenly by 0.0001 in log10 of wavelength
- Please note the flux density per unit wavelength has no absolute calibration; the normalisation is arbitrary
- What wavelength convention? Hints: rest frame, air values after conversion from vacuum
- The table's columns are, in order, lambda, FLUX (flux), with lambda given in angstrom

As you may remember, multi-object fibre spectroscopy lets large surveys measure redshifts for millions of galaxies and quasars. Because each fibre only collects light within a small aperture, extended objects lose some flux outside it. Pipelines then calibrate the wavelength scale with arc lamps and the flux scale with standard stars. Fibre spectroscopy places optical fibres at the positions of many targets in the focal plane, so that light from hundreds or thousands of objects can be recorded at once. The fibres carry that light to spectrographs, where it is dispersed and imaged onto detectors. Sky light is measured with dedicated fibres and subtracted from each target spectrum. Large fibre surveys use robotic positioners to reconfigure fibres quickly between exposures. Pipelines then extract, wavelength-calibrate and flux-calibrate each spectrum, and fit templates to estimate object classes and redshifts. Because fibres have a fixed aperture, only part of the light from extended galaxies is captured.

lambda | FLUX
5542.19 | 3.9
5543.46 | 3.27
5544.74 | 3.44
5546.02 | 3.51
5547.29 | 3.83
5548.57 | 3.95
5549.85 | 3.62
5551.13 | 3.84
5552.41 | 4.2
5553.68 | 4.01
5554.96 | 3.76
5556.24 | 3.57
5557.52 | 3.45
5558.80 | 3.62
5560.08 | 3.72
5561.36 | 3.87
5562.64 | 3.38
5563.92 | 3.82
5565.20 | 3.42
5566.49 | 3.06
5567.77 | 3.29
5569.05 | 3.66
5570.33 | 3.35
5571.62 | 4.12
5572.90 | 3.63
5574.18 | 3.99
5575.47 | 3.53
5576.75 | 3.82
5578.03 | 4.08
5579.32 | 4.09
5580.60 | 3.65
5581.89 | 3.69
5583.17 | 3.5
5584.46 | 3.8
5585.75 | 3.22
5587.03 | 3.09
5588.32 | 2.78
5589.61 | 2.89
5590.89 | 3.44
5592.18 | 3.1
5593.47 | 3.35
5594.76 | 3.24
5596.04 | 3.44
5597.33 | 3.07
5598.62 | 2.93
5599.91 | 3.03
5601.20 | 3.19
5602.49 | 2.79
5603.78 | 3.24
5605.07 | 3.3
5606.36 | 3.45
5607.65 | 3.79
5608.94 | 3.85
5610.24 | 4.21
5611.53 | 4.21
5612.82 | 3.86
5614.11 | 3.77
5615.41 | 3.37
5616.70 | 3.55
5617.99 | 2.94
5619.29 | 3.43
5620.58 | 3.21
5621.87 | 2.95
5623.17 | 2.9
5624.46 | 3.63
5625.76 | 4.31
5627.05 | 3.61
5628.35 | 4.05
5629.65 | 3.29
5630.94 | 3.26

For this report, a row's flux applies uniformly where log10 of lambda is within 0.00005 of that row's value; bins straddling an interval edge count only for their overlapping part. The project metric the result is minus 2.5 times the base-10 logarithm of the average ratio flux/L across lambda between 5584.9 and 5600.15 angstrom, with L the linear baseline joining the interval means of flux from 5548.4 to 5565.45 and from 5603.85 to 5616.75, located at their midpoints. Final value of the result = 0.18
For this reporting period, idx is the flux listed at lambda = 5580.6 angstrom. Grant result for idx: 3.65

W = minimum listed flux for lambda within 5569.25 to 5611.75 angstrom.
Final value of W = 2.78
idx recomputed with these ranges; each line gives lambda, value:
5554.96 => 3.76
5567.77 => 3.29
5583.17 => 3.5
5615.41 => 3.37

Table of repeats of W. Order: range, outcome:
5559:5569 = 3.06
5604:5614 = 3.3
